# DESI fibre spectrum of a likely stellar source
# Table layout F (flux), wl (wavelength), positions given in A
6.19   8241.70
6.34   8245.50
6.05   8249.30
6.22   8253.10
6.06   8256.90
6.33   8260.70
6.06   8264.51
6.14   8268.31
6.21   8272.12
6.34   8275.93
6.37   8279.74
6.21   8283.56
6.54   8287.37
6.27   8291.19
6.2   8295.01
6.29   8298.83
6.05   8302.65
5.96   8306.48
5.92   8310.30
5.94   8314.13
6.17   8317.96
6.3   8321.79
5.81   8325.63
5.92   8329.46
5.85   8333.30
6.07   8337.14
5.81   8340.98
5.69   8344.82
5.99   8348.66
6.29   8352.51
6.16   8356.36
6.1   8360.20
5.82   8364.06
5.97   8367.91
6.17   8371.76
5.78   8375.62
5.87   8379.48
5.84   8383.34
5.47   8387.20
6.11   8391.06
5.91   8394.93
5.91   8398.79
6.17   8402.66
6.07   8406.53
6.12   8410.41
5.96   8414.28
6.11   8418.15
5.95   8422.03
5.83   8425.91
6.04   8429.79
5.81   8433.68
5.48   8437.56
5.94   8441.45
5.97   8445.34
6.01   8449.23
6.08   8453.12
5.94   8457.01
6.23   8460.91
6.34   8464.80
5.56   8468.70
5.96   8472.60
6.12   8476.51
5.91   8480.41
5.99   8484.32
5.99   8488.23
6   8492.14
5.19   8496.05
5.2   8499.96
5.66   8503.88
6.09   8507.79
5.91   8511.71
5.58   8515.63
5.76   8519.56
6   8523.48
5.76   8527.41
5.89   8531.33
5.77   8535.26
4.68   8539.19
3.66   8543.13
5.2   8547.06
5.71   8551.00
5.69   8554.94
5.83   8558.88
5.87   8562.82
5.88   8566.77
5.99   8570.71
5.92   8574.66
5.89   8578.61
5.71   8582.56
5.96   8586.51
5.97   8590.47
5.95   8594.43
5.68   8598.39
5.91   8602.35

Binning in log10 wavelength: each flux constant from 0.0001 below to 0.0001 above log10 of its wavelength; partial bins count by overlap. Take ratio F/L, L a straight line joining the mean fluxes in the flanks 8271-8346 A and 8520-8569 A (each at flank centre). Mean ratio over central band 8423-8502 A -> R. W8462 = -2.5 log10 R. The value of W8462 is -0.03 mag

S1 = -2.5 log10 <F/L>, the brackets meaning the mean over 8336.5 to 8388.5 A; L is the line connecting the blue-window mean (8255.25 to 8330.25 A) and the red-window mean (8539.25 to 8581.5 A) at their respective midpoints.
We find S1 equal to 0.01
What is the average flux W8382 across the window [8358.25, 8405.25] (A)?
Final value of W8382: 5.93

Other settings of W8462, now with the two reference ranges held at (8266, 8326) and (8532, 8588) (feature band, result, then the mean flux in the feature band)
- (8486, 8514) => -0.004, 5.72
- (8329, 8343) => 0.032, 5.91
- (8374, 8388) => 0.040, 5.76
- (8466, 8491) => -0.034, 5.93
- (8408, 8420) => -0.030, 6.06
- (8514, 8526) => -0.024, 5.78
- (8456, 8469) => -0.054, 6.08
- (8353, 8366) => -0.005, 6.06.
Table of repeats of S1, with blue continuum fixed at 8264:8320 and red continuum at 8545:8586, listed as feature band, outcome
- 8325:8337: 0.04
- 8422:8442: 0.03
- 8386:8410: 0.01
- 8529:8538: 0.02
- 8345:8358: 0.00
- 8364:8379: 0.02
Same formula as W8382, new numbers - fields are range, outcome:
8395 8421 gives 6.04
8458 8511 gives 5.87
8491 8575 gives 5.59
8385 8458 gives 5.94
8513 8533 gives 5.8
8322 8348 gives 5.89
